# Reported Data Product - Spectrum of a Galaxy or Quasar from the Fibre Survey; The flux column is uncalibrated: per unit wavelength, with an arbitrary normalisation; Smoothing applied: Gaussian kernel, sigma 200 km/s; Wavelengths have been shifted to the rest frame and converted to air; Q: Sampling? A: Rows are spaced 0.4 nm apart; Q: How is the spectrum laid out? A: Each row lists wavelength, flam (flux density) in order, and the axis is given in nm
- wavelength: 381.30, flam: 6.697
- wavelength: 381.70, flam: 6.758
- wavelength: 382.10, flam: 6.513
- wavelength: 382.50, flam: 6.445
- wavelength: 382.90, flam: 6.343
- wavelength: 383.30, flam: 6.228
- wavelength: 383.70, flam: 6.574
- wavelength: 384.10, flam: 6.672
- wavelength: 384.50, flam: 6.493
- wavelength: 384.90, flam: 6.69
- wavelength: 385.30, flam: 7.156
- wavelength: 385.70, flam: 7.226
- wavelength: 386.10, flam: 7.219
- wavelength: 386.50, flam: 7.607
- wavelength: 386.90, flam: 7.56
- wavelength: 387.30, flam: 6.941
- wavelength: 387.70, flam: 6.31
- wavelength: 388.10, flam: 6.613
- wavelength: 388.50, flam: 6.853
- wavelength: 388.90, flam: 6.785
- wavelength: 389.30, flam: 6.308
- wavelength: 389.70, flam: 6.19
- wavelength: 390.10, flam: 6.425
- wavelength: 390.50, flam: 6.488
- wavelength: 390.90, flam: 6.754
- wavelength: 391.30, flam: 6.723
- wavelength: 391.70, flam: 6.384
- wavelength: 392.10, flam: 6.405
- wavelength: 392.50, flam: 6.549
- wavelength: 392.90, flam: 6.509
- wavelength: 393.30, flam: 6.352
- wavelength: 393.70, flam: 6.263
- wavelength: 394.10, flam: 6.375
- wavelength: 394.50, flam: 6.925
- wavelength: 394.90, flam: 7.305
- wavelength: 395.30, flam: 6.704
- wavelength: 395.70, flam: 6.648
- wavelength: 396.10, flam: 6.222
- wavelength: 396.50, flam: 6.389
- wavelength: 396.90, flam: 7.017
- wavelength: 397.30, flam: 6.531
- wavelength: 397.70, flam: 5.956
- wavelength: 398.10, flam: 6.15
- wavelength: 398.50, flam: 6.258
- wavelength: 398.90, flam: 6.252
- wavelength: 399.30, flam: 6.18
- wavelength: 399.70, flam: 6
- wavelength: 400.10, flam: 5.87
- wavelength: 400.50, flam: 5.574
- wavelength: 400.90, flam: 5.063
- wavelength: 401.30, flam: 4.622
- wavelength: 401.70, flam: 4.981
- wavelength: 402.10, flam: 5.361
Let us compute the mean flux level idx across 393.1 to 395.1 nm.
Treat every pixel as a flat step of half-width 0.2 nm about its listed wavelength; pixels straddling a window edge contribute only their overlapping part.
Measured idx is 6.64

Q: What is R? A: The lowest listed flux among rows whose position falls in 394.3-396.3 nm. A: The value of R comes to 6.222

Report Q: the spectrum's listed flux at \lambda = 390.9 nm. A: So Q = 6.754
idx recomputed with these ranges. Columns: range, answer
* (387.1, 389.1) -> 6.7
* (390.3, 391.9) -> 6.59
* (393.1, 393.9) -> 6.31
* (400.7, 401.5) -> 4.84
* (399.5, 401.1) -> 5.63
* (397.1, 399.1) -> 6.23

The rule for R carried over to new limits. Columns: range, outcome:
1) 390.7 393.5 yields 6.352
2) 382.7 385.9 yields 6.228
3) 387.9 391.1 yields 6.19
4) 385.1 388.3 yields 6.31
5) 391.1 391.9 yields 6.384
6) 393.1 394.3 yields 6.263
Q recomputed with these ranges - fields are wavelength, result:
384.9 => 6.69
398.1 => 6.15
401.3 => 4.622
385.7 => 7.226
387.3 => 6.941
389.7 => 6.19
